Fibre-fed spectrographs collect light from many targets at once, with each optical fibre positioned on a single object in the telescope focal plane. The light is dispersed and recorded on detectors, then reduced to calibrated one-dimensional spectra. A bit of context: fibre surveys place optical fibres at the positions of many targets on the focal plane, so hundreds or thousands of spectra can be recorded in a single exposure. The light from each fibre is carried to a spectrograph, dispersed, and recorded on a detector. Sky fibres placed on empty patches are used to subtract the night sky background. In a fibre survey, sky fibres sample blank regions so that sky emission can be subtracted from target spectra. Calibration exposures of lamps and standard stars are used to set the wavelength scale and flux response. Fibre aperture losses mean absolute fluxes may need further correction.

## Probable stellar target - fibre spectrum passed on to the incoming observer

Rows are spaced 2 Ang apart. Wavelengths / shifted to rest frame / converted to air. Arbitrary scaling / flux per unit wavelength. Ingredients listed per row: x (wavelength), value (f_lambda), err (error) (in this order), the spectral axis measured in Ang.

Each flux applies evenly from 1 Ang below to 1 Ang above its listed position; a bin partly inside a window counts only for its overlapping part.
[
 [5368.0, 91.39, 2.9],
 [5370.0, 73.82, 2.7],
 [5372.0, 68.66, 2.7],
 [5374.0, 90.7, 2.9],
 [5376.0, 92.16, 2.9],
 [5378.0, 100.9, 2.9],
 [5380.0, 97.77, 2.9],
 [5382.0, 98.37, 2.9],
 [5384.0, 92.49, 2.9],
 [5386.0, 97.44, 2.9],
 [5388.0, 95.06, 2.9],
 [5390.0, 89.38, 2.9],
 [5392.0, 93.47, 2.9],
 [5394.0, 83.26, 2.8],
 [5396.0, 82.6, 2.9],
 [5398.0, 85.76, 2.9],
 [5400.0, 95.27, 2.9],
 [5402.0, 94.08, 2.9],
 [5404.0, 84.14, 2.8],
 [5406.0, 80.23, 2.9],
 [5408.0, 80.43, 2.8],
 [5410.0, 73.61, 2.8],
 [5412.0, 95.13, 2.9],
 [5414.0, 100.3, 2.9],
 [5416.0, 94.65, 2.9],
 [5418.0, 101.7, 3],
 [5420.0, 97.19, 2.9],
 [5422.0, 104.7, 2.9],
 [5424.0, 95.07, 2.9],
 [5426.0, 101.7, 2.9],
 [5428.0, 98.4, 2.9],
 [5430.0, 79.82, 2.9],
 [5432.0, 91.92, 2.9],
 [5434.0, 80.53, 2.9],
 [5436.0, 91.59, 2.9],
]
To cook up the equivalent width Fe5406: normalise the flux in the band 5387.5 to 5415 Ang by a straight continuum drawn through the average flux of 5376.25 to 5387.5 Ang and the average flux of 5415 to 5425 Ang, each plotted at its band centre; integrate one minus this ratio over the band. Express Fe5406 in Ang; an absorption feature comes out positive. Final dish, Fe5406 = 2.78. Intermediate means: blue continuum 96.9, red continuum 98.7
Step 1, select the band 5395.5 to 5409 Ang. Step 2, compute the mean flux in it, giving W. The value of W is 86.2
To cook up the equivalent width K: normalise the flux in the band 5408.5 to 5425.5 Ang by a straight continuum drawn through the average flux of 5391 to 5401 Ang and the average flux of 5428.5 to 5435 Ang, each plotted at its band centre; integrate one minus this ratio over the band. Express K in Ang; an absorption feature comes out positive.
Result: -1.7 Ang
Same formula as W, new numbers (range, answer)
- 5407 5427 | 94.4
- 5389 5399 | 86.9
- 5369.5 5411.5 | 88.3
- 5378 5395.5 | 93.5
